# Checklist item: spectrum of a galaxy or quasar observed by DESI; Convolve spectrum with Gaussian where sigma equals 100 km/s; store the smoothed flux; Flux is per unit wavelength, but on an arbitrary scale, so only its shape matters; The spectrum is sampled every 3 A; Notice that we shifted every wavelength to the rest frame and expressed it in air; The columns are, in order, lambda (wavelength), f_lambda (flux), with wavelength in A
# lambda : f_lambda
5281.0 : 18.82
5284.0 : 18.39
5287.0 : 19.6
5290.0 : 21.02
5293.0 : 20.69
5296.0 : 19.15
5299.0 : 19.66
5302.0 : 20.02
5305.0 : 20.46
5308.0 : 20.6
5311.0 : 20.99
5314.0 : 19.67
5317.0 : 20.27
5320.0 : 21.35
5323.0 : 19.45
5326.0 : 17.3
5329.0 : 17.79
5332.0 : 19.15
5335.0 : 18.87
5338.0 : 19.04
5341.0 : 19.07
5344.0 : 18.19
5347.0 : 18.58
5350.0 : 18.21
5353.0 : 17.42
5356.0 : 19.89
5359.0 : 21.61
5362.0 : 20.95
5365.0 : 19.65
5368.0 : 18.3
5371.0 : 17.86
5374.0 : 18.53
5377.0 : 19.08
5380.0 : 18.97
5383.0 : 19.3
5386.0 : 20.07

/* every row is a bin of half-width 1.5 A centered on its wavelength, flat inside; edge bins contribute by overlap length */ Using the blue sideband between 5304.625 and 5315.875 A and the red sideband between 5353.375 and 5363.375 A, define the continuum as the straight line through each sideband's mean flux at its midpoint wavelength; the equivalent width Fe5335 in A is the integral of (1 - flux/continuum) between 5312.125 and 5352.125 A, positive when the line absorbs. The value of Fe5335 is 2.81 A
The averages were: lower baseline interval 20.4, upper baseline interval 20.4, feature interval 19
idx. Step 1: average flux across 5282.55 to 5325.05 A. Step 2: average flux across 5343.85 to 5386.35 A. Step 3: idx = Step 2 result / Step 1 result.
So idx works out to 0.95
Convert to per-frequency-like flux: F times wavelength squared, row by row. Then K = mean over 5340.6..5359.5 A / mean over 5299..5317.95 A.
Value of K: 0.9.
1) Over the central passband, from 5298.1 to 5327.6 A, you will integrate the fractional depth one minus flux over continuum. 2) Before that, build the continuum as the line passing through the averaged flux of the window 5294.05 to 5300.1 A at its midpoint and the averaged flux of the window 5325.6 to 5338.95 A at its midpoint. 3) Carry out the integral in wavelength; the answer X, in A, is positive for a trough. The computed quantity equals -1.4 A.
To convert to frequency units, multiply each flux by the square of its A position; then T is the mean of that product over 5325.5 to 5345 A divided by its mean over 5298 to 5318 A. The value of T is 0.93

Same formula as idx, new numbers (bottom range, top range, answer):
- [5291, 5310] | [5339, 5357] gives 0.92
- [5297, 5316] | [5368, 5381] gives 0.92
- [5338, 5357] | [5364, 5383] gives 1.01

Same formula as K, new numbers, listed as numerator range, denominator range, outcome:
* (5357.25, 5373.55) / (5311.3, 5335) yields 1.03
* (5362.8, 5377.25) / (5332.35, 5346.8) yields 1.01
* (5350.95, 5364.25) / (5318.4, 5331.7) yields 1.06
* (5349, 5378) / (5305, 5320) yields 0.95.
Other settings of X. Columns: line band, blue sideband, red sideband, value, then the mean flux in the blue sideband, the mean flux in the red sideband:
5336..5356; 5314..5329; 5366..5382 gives 0.53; 19.4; 18.6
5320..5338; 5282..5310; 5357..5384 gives 0.83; 20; 19.4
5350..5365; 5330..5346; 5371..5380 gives -0.81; 18.8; 18.7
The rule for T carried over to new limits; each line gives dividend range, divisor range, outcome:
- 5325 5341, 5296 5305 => 0.95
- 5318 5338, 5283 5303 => 0.97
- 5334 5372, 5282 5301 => 0.99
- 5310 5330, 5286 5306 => 0.98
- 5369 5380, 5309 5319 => 0.93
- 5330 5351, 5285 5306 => 0.95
